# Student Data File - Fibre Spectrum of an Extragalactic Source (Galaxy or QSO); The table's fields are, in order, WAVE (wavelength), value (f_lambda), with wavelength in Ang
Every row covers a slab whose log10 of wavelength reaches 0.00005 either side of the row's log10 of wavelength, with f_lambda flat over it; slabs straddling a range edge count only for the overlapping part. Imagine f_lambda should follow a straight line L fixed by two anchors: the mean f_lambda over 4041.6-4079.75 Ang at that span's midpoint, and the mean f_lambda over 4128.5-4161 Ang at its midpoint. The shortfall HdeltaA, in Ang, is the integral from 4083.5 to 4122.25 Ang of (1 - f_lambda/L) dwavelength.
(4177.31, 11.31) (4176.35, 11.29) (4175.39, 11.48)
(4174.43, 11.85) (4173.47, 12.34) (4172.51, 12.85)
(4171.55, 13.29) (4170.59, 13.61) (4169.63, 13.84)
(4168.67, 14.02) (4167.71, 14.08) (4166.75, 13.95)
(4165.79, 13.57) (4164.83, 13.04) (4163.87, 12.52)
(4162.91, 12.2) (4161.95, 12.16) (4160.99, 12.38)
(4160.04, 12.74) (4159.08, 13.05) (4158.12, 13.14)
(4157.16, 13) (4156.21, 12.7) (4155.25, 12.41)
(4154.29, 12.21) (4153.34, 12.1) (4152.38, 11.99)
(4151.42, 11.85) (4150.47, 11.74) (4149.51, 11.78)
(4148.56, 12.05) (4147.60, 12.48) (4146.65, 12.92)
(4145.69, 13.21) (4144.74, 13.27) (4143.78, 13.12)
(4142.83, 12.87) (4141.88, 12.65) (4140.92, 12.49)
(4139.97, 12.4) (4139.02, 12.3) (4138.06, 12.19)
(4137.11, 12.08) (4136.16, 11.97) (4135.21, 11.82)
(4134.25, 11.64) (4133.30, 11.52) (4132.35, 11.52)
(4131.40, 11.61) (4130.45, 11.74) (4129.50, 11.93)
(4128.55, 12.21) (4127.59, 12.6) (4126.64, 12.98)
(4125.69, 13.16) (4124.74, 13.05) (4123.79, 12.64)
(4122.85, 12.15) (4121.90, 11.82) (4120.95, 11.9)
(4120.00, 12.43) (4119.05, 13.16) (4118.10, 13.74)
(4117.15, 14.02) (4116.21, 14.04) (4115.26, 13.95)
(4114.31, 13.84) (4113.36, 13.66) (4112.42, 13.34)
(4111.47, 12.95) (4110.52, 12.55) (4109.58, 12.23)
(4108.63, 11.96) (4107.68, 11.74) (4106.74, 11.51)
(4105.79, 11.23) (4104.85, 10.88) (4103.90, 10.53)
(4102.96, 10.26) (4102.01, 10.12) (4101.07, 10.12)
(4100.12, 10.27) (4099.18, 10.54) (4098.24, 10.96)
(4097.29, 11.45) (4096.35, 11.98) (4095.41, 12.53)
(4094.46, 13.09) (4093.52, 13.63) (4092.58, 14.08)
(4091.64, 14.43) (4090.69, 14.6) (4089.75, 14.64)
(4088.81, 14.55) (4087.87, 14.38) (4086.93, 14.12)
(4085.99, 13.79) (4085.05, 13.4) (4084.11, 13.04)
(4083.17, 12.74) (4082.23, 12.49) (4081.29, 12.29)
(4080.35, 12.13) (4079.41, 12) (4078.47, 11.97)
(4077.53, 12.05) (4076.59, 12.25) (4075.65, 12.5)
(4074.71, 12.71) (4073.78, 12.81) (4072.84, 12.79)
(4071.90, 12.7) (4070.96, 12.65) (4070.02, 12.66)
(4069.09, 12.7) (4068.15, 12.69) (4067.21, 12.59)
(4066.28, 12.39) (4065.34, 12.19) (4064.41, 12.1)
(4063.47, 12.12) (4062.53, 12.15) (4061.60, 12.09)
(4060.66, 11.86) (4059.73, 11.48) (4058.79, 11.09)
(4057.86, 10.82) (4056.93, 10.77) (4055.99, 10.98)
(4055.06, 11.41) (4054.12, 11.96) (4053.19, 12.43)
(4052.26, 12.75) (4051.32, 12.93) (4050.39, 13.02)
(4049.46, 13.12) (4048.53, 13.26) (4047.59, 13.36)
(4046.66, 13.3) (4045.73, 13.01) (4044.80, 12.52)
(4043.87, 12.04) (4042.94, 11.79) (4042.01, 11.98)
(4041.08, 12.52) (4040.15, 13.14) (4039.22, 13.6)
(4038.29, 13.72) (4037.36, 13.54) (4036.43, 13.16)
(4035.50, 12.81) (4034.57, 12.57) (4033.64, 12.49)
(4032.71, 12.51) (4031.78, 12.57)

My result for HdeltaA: -1.0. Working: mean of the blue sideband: 12.3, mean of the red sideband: 12.3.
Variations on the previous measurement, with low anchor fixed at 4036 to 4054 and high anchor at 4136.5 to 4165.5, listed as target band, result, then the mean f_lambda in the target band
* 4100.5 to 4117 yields 0.7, 12.1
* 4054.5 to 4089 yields 1.1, 12.4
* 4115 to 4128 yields -0.4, 13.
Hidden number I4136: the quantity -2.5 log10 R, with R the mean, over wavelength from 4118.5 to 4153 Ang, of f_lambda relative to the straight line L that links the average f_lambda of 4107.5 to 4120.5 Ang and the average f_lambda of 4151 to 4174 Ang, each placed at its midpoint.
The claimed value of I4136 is 0.06 mag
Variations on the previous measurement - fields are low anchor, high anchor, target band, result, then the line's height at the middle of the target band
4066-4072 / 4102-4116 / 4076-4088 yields -0.03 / 12.5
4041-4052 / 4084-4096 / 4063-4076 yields 0.07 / 13.3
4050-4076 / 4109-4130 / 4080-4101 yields -0.03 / 12.5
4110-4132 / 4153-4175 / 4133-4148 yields 0.04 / 12.9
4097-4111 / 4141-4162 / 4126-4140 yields -0.01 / 12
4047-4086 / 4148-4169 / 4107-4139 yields 0.00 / 12.5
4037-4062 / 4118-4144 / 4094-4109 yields 0.11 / 12.3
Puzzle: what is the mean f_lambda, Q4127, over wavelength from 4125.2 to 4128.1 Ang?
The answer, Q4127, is 12.9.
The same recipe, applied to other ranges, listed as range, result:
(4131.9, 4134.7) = 11.6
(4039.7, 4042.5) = 12.5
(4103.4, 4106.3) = 10.9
